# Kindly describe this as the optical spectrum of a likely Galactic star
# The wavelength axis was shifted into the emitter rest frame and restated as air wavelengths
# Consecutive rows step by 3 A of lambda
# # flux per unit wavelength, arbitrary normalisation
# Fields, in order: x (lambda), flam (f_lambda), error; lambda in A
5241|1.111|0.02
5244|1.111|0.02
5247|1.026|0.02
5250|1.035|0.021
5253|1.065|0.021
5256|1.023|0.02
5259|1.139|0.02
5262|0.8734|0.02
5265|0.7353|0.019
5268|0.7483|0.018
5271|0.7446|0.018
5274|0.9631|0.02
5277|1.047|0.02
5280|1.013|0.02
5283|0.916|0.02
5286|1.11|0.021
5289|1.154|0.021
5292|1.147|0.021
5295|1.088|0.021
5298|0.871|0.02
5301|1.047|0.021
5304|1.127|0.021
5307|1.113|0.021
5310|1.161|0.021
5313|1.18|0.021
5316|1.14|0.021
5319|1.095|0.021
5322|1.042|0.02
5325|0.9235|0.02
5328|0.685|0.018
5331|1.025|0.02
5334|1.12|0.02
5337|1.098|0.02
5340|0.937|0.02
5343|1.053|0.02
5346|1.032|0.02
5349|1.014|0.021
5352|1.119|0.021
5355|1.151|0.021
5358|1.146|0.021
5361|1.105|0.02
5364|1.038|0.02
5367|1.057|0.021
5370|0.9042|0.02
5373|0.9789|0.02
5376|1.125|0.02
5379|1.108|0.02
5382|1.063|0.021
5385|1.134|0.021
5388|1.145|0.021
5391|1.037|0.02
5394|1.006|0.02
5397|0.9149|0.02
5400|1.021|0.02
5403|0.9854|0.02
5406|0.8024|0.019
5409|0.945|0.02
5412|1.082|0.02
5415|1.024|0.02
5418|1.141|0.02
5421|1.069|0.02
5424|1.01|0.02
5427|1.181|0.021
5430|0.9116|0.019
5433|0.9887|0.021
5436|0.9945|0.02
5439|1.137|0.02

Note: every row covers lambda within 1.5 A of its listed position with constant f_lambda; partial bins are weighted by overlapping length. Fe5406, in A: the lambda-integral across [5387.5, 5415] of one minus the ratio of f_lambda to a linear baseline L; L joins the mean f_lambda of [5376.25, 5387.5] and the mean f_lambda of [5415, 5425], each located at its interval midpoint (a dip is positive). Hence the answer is 2.5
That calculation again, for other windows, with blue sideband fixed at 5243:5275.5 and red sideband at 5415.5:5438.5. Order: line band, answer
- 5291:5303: -0.83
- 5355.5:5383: -1.34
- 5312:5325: -1.41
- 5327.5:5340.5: -0.08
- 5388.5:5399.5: 0.24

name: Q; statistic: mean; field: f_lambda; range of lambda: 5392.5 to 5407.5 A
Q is 0.946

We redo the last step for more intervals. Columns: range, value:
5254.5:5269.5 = 0.904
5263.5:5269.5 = 0.742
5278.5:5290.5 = 1.05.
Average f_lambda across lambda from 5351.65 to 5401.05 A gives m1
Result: 1.06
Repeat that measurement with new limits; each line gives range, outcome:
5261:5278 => 0.846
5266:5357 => 1.03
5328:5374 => 1.04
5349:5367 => 1.1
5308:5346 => 1.04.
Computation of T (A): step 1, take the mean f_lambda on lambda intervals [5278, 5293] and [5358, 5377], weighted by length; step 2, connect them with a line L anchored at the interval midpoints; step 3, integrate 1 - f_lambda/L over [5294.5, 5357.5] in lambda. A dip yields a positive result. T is 0.2 A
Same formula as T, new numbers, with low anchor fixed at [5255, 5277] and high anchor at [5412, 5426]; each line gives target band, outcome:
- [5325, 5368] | -2.16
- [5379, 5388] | -0.70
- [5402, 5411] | 1.17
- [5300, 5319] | -3.65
